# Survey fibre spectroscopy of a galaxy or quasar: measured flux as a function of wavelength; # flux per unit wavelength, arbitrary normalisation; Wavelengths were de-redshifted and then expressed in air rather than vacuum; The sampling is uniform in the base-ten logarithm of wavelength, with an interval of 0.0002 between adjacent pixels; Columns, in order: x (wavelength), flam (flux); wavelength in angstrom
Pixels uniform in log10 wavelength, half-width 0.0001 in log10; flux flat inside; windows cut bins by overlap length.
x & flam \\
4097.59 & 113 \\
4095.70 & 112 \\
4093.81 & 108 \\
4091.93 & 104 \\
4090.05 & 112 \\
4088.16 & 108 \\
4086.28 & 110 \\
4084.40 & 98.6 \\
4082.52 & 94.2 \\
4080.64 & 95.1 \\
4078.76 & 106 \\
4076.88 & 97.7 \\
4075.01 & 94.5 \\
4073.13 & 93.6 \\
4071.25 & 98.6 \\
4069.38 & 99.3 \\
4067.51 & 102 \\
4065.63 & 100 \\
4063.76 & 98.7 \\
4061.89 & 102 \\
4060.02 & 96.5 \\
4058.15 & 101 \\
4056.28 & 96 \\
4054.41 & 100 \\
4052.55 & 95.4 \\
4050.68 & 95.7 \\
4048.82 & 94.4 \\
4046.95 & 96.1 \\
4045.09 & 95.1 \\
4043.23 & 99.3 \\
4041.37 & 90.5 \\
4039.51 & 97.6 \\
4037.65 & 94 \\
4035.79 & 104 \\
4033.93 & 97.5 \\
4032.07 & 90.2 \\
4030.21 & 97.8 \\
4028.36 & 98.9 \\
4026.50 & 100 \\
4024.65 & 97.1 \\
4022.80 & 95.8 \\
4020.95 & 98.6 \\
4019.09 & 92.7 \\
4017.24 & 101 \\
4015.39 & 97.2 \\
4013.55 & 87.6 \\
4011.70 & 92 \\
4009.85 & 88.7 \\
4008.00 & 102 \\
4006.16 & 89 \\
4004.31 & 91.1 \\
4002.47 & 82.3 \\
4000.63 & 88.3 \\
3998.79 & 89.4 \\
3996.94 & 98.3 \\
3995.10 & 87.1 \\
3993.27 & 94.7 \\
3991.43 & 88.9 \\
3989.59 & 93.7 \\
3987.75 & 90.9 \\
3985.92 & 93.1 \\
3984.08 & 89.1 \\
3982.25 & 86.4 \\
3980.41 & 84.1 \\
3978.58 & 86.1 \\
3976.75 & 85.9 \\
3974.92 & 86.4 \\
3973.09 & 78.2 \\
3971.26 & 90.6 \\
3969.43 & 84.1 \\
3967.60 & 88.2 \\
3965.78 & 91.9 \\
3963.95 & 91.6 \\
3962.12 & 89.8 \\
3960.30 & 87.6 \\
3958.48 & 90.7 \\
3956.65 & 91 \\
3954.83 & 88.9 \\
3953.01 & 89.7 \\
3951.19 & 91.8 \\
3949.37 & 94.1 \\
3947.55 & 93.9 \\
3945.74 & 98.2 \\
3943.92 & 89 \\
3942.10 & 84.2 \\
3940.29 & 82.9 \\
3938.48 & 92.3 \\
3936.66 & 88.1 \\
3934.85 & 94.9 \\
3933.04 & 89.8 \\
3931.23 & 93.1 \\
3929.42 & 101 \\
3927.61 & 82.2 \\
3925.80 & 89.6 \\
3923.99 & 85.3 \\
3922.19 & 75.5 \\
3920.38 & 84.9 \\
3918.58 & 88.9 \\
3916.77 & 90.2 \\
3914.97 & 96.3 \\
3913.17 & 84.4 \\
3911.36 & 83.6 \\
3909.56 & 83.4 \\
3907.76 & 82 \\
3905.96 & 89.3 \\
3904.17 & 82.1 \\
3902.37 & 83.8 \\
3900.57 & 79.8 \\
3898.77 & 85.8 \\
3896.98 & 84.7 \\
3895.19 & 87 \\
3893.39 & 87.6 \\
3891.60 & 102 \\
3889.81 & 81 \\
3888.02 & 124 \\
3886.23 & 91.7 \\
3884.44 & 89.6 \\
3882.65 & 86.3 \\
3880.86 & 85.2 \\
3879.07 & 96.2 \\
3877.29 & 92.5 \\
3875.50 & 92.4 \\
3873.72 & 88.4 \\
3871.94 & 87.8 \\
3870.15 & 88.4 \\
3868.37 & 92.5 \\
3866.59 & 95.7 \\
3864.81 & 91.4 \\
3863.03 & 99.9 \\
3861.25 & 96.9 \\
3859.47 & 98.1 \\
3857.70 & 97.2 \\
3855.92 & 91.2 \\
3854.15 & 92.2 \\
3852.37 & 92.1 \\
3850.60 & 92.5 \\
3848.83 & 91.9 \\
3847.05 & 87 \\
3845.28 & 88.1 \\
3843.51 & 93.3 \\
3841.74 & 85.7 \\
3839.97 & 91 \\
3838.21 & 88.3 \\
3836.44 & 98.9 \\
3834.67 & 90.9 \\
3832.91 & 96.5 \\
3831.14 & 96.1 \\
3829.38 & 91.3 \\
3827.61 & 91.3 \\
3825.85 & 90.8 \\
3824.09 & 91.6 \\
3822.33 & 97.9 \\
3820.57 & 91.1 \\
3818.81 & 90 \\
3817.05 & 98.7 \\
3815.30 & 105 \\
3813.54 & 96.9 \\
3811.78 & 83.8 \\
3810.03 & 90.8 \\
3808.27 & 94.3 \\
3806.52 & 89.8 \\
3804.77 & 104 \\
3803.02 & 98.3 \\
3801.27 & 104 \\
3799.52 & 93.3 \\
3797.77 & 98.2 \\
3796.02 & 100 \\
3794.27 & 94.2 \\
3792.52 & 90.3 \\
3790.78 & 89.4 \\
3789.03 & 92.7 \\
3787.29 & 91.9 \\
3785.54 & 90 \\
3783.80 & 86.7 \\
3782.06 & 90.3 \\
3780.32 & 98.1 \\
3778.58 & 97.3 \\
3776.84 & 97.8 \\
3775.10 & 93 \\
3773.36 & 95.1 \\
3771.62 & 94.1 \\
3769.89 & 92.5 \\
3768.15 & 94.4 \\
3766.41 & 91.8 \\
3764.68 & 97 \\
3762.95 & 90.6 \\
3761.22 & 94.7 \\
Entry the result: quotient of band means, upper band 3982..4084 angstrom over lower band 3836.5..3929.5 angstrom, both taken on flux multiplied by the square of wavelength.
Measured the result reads 1.1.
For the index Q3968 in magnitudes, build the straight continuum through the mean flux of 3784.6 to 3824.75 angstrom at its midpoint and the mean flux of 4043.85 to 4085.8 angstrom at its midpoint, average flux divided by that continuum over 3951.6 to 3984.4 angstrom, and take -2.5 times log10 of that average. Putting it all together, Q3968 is 0.104 mag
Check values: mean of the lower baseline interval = 94.6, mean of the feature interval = 87.8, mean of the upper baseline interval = 97.9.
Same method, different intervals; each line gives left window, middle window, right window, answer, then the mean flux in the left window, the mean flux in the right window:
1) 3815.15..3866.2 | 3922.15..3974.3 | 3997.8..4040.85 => 0.05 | 93.2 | 94.4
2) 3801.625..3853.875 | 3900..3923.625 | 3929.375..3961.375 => 0.08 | 93.1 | 90.9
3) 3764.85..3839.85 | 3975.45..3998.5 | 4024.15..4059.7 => 0.08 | 94.1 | 96.9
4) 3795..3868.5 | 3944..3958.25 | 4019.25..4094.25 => 0.05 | 94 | 98.7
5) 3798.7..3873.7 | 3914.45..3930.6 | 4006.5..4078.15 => 0.08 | 93.4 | 96.8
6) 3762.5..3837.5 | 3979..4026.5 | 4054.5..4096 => 0.08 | 94.2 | 101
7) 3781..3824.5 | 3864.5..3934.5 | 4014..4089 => 0.08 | 94.2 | 98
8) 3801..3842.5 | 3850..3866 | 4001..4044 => -0.01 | 93.9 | 94.9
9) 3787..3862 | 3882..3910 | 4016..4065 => 0.07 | 93.7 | 97.2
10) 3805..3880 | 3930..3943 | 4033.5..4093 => 0.07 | 92.9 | 99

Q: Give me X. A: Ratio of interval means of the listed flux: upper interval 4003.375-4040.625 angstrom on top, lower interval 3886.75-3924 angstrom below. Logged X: 1.09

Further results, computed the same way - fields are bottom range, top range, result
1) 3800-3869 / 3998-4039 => 1.01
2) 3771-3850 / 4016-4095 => 1.06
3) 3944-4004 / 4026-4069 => 1.09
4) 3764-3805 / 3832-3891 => 0.98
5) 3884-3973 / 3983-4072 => 1.07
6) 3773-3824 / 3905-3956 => 0.94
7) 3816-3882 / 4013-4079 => 1.05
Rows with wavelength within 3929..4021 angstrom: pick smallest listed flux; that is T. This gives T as 78.2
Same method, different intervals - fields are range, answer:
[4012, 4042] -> 87.6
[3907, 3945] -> 75.5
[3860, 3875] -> 87.8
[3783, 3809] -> 86.7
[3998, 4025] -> 82.3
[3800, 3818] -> 83.8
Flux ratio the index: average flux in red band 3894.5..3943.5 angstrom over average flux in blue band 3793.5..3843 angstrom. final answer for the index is 0.92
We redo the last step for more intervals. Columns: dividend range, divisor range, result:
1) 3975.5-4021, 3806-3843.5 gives 0.98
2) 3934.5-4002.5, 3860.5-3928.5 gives 1.00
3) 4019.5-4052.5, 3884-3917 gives 1.09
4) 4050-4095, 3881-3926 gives 1.14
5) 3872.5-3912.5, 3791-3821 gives 0.93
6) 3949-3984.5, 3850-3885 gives 0.96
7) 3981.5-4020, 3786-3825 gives 0.97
